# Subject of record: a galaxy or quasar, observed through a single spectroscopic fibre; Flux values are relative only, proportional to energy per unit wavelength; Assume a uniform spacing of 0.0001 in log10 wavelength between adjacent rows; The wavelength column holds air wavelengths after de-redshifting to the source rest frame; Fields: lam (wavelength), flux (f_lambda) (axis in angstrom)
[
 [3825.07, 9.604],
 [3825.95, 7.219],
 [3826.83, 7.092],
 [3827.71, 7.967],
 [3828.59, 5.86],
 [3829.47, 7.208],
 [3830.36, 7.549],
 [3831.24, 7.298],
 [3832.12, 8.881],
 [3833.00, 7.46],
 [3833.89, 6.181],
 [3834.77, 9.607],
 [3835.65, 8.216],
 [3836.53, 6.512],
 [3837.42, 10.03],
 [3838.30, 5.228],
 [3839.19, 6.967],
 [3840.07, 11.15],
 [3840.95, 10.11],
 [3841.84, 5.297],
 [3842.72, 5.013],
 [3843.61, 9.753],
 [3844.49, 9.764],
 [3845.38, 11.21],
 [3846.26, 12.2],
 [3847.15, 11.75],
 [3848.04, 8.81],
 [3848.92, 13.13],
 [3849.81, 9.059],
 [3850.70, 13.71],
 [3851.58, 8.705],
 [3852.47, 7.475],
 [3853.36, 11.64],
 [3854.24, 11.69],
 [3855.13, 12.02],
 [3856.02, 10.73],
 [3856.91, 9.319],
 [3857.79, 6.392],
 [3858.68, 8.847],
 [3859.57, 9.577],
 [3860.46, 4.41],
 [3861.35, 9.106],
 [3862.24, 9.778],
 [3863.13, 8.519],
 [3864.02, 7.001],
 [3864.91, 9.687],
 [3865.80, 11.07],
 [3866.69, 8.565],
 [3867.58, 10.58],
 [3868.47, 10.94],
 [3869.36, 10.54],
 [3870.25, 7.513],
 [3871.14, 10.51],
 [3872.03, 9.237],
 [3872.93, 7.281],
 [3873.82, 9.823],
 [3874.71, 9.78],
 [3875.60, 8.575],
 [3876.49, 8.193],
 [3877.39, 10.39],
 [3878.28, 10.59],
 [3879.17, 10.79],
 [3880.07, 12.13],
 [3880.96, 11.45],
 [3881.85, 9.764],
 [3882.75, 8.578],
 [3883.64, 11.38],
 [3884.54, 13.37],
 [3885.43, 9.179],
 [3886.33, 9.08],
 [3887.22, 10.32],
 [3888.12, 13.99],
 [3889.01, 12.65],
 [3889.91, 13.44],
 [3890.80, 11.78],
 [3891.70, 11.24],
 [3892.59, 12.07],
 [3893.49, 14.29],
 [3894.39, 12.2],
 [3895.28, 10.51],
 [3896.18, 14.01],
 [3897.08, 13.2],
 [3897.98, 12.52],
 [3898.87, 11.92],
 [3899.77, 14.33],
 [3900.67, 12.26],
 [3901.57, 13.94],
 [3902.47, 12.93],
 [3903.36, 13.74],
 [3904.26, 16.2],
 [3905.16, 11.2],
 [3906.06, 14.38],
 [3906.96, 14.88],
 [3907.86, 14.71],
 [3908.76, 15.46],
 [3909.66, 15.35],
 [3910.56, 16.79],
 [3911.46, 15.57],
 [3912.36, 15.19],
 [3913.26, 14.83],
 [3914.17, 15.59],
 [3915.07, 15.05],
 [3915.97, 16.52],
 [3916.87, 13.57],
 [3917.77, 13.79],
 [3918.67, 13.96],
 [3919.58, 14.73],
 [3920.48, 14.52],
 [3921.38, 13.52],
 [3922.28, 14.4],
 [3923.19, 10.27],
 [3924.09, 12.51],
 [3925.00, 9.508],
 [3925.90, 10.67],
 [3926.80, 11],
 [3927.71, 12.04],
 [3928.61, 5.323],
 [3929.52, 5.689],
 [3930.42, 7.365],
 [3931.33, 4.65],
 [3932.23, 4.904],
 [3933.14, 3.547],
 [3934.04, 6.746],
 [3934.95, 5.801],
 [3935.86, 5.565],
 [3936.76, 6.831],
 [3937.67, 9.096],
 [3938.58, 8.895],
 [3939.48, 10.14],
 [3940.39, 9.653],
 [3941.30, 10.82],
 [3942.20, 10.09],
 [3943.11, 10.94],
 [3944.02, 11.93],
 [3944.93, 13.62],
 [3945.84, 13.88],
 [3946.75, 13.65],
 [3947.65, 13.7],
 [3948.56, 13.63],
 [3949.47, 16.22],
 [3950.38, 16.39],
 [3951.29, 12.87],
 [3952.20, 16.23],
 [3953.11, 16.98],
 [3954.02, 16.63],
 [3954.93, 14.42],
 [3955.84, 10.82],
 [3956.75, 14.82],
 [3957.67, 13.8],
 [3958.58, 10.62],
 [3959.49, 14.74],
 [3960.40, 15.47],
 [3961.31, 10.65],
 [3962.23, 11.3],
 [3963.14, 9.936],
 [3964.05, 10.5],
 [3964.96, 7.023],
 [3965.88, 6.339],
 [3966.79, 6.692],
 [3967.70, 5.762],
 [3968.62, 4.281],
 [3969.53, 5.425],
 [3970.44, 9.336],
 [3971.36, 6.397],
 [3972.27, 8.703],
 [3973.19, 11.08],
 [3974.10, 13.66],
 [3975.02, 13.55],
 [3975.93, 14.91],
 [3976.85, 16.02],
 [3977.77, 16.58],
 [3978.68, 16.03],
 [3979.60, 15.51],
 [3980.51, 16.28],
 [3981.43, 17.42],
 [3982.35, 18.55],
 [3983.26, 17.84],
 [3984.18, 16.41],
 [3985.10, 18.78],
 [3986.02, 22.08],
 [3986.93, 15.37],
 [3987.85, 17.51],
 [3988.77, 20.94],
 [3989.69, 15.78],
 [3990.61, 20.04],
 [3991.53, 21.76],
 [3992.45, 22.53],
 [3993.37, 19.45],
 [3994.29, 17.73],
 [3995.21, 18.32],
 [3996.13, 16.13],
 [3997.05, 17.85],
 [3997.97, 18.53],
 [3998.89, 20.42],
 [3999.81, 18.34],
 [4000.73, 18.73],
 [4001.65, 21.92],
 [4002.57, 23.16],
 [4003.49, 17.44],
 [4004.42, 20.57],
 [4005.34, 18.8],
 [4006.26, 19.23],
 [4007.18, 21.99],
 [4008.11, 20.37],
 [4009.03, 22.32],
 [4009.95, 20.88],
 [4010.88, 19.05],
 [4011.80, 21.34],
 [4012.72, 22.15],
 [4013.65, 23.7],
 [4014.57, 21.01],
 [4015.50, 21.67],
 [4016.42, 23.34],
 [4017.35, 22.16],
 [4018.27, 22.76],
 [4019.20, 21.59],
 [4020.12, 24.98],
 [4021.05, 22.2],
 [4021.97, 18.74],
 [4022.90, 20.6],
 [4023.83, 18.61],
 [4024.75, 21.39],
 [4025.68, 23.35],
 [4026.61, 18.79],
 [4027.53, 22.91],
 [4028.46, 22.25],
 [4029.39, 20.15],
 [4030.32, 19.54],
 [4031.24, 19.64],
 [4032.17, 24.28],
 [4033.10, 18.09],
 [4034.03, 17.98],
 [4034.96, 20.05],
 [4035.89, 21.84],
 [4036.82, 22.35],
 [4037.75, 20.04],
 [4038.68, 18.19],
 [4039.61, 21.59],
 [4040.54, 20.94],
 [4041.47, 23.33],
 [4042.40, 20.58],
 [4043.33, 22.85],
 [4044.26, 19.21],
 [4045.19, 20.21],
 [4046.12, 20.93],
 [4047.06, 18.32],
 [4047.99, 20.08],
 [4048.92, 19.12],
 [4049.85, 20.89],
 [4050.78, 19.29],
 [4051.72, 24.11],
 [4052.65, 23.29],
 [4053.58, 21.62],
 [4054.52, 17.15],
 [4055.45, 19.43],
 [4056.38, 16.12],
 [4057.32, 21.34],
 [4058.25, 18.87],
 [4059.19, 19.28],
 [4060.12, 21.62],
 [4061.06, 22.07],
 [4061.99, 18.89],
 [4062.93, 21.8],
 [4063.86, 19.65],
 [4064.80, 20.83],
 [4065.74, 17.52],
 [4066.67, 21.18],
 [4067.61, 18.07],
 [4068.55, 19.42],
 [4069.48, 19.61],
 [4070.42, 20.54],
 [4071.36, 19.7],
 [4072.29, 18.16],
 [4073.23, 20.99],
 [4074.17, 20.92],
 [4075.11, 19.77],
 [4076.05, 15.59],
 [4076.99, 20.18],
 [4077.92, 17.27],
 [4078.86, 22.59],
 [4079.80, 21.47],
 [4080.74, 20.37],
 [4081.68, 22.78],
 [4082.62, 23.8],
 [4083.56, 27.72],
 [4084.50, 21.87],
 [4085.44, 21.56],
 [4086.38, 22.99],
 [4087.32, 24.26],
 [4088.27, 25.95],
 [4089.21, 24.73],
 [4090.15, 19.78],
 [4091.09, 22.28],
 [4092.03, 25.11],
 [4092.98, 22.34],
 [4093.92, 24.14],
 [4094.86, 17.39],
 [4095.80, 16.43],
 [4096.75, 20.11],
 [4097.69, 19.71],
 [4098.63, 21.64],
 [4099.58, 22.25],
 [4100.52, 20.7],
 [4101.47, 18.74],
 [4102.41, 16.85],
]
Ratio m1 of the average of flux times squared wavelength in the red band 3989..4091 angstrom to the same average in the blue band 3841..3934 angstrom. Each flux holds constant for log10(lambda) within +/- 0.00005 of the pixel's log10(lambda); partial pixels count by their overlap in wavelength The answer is 2.0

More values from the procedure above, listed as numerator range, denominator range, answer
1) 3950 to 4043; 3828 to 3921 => 1.71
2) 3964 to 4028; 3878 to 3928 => 1.43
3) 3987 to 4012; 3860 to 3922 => 1.73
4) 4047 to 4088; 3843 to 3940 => 2.05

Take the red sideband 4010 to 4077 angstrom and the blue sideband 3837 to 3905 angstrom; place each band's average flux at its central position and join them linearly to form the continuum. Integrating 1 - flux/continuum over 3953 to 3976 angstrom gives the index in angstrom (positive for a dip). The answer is 7.4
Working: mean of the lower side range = 10.5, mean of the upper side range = 20.6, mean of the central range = 10.8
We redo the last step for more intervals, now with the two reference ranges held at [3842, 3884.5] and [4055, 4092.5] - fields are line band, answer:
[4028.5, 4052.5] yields -1.8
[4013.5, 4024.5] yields -2.3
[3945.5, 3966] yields 2.0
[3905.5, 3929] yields -2.0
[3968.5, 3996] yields 0.6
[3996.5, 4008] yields -1.8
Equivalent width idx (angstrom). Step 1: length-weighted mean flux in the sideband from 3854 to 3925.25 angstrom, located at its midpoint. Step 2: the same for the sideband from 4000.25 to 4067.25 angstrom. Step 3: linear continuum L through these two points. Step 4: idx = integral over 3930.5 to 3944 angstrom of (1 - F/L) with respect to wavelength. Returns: 6.36 angstrom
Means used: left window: 11.8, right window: 20.7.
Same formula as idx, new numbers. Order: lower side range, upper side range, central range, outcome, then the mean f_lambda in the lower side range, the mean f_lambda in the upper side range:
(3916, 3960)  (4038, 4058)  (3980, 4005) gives -4.7 angstrom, 11.4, 20.4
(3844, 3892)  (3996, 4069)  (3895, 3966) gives 8.9 angstrom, 10.1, 20.5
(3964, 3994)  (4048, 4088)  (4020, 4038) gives -3.0 angstrom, 14.3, 20.6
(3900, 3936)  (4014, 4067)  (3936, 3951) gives 2.3 angstrom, 12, 20.7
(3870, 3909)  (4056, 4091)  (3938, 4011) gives 4.8 angstrom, 11.7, 20.8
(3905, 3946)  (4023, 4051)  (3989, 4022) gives -4.6 angstrom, 11.4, 20.6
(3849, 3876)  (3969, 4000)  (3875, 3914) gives -4.3 angstrom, 9.45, 16.3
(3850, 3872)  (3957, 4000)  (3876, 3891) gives -0.7 angstrom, 9.5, 14.5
